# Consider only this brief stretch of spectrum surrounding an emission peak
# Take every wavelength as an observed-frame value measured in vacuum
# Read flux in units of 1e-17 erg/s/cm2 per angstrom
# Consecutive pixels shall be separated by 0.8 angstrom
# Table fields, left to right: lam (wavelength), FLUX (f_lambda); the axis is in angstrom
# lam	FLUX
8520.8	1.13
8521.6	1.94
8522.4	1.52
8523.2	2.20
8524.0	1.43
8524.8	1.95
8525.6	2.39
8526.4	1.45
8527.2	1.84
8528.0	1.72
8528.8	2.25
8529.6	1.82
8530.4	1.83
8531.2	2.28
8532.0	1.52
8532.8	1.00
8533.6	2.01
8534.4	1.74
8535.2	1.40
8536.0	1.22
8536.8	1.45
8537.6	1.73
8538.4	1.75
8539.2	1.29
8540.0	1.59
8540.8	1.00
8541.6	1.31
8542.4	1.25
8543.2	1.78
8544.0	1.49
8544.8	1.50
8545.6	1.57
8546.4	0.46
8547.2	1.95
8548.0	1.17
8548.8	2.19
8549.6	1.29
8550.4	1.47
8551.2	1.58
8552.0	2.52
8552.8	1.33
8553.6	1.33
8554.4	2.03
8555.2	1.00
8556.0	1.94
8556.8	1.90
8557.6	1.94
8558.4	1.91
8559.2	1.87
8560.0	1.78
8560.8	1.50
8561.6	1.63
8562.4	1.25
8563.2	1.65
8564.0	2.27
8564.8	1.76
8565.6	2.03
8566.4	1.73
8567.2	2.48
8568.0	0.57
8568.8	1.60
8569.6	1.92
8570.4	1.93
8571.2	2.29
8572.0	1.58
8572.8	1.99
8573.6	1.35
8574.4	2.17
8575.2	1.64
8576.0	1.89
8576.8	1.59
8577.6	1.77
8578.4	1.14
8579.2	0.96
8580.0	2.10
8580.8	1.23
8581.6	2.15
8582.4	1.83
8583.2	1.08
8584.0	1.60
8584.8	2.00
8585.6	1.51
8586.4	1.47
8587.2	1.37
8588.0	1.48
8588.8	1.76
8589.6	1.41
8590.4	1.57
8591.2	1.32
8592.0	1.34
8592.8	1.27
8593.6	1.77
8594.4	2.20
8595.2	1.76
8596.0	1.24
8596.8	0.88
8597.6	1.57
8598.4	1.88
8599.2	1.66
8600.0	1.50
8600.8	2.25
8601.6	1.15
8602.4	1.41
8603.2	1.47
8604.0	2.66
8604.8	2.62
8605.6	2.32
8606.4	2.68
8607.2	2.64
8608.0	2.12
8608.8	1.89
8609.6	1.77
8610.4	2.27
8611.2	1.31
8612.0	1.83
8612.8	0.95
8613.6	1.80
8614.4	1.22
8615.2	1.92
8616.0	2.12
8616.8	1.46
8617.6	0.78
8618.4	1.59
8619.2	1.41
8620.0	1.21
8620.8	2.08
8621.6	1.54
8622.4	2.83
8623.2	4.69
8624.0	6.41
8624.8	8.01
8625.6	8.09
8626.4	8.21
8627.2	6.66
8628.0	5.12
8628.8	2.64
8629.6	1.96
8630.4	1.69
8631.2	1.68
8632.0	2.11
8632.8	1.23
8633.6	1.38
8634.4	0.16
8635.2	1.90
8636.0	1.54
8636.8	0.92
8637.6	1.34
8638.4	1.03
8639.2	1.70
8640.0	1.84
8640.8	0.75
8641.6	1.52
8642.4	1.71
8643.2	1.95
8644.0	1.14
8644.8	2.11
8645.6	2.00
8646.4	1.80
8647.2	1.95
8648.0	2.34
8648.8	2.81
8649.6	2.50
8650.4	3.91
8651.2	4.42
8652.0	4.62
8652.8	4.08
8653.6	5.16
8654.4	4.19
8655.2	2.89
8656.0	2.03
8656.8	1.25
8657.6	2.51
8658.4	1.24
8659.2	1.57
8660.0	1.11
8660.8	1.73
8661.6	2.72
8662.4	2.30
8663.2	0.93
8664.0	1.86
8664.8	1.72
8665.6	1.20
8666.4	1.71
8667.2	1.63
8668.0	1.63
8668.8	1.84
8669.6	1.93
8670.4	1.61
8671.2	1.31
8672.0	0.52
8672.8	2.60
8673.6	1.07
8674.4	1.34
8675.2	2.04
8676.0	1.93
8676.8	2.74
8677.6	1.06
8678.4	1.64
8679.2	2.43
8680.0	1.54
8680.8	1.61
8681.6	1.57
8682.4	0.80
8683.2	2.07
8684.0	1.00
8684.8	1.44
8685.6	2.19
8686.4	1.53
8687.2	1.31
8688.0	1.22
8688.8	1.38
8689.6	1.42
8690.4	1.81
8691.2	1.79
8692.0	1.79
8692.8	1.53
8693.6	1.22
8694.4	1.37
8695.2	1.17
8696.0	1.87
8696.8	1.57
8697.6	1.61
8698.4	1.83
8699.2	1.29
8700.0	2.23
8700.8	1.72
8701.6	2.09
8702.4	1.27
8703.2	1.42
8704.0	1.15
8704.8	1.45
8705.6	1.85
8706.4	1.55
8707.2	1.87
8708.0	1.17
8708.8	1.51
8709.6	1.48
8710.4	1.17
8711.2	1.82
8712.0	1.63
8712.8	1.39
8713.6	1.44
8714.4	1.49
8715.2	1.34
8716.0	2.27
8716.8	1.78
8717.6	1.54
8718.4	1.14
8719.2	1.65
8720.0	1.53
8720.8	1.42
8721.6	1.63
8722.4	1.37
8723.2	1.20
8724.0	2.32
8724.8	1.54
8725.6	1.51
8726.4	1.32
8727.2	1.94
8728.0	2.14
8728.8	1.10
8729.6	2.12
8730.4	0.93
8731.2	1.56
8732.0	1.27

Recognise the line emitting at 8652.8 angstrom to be [N II]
